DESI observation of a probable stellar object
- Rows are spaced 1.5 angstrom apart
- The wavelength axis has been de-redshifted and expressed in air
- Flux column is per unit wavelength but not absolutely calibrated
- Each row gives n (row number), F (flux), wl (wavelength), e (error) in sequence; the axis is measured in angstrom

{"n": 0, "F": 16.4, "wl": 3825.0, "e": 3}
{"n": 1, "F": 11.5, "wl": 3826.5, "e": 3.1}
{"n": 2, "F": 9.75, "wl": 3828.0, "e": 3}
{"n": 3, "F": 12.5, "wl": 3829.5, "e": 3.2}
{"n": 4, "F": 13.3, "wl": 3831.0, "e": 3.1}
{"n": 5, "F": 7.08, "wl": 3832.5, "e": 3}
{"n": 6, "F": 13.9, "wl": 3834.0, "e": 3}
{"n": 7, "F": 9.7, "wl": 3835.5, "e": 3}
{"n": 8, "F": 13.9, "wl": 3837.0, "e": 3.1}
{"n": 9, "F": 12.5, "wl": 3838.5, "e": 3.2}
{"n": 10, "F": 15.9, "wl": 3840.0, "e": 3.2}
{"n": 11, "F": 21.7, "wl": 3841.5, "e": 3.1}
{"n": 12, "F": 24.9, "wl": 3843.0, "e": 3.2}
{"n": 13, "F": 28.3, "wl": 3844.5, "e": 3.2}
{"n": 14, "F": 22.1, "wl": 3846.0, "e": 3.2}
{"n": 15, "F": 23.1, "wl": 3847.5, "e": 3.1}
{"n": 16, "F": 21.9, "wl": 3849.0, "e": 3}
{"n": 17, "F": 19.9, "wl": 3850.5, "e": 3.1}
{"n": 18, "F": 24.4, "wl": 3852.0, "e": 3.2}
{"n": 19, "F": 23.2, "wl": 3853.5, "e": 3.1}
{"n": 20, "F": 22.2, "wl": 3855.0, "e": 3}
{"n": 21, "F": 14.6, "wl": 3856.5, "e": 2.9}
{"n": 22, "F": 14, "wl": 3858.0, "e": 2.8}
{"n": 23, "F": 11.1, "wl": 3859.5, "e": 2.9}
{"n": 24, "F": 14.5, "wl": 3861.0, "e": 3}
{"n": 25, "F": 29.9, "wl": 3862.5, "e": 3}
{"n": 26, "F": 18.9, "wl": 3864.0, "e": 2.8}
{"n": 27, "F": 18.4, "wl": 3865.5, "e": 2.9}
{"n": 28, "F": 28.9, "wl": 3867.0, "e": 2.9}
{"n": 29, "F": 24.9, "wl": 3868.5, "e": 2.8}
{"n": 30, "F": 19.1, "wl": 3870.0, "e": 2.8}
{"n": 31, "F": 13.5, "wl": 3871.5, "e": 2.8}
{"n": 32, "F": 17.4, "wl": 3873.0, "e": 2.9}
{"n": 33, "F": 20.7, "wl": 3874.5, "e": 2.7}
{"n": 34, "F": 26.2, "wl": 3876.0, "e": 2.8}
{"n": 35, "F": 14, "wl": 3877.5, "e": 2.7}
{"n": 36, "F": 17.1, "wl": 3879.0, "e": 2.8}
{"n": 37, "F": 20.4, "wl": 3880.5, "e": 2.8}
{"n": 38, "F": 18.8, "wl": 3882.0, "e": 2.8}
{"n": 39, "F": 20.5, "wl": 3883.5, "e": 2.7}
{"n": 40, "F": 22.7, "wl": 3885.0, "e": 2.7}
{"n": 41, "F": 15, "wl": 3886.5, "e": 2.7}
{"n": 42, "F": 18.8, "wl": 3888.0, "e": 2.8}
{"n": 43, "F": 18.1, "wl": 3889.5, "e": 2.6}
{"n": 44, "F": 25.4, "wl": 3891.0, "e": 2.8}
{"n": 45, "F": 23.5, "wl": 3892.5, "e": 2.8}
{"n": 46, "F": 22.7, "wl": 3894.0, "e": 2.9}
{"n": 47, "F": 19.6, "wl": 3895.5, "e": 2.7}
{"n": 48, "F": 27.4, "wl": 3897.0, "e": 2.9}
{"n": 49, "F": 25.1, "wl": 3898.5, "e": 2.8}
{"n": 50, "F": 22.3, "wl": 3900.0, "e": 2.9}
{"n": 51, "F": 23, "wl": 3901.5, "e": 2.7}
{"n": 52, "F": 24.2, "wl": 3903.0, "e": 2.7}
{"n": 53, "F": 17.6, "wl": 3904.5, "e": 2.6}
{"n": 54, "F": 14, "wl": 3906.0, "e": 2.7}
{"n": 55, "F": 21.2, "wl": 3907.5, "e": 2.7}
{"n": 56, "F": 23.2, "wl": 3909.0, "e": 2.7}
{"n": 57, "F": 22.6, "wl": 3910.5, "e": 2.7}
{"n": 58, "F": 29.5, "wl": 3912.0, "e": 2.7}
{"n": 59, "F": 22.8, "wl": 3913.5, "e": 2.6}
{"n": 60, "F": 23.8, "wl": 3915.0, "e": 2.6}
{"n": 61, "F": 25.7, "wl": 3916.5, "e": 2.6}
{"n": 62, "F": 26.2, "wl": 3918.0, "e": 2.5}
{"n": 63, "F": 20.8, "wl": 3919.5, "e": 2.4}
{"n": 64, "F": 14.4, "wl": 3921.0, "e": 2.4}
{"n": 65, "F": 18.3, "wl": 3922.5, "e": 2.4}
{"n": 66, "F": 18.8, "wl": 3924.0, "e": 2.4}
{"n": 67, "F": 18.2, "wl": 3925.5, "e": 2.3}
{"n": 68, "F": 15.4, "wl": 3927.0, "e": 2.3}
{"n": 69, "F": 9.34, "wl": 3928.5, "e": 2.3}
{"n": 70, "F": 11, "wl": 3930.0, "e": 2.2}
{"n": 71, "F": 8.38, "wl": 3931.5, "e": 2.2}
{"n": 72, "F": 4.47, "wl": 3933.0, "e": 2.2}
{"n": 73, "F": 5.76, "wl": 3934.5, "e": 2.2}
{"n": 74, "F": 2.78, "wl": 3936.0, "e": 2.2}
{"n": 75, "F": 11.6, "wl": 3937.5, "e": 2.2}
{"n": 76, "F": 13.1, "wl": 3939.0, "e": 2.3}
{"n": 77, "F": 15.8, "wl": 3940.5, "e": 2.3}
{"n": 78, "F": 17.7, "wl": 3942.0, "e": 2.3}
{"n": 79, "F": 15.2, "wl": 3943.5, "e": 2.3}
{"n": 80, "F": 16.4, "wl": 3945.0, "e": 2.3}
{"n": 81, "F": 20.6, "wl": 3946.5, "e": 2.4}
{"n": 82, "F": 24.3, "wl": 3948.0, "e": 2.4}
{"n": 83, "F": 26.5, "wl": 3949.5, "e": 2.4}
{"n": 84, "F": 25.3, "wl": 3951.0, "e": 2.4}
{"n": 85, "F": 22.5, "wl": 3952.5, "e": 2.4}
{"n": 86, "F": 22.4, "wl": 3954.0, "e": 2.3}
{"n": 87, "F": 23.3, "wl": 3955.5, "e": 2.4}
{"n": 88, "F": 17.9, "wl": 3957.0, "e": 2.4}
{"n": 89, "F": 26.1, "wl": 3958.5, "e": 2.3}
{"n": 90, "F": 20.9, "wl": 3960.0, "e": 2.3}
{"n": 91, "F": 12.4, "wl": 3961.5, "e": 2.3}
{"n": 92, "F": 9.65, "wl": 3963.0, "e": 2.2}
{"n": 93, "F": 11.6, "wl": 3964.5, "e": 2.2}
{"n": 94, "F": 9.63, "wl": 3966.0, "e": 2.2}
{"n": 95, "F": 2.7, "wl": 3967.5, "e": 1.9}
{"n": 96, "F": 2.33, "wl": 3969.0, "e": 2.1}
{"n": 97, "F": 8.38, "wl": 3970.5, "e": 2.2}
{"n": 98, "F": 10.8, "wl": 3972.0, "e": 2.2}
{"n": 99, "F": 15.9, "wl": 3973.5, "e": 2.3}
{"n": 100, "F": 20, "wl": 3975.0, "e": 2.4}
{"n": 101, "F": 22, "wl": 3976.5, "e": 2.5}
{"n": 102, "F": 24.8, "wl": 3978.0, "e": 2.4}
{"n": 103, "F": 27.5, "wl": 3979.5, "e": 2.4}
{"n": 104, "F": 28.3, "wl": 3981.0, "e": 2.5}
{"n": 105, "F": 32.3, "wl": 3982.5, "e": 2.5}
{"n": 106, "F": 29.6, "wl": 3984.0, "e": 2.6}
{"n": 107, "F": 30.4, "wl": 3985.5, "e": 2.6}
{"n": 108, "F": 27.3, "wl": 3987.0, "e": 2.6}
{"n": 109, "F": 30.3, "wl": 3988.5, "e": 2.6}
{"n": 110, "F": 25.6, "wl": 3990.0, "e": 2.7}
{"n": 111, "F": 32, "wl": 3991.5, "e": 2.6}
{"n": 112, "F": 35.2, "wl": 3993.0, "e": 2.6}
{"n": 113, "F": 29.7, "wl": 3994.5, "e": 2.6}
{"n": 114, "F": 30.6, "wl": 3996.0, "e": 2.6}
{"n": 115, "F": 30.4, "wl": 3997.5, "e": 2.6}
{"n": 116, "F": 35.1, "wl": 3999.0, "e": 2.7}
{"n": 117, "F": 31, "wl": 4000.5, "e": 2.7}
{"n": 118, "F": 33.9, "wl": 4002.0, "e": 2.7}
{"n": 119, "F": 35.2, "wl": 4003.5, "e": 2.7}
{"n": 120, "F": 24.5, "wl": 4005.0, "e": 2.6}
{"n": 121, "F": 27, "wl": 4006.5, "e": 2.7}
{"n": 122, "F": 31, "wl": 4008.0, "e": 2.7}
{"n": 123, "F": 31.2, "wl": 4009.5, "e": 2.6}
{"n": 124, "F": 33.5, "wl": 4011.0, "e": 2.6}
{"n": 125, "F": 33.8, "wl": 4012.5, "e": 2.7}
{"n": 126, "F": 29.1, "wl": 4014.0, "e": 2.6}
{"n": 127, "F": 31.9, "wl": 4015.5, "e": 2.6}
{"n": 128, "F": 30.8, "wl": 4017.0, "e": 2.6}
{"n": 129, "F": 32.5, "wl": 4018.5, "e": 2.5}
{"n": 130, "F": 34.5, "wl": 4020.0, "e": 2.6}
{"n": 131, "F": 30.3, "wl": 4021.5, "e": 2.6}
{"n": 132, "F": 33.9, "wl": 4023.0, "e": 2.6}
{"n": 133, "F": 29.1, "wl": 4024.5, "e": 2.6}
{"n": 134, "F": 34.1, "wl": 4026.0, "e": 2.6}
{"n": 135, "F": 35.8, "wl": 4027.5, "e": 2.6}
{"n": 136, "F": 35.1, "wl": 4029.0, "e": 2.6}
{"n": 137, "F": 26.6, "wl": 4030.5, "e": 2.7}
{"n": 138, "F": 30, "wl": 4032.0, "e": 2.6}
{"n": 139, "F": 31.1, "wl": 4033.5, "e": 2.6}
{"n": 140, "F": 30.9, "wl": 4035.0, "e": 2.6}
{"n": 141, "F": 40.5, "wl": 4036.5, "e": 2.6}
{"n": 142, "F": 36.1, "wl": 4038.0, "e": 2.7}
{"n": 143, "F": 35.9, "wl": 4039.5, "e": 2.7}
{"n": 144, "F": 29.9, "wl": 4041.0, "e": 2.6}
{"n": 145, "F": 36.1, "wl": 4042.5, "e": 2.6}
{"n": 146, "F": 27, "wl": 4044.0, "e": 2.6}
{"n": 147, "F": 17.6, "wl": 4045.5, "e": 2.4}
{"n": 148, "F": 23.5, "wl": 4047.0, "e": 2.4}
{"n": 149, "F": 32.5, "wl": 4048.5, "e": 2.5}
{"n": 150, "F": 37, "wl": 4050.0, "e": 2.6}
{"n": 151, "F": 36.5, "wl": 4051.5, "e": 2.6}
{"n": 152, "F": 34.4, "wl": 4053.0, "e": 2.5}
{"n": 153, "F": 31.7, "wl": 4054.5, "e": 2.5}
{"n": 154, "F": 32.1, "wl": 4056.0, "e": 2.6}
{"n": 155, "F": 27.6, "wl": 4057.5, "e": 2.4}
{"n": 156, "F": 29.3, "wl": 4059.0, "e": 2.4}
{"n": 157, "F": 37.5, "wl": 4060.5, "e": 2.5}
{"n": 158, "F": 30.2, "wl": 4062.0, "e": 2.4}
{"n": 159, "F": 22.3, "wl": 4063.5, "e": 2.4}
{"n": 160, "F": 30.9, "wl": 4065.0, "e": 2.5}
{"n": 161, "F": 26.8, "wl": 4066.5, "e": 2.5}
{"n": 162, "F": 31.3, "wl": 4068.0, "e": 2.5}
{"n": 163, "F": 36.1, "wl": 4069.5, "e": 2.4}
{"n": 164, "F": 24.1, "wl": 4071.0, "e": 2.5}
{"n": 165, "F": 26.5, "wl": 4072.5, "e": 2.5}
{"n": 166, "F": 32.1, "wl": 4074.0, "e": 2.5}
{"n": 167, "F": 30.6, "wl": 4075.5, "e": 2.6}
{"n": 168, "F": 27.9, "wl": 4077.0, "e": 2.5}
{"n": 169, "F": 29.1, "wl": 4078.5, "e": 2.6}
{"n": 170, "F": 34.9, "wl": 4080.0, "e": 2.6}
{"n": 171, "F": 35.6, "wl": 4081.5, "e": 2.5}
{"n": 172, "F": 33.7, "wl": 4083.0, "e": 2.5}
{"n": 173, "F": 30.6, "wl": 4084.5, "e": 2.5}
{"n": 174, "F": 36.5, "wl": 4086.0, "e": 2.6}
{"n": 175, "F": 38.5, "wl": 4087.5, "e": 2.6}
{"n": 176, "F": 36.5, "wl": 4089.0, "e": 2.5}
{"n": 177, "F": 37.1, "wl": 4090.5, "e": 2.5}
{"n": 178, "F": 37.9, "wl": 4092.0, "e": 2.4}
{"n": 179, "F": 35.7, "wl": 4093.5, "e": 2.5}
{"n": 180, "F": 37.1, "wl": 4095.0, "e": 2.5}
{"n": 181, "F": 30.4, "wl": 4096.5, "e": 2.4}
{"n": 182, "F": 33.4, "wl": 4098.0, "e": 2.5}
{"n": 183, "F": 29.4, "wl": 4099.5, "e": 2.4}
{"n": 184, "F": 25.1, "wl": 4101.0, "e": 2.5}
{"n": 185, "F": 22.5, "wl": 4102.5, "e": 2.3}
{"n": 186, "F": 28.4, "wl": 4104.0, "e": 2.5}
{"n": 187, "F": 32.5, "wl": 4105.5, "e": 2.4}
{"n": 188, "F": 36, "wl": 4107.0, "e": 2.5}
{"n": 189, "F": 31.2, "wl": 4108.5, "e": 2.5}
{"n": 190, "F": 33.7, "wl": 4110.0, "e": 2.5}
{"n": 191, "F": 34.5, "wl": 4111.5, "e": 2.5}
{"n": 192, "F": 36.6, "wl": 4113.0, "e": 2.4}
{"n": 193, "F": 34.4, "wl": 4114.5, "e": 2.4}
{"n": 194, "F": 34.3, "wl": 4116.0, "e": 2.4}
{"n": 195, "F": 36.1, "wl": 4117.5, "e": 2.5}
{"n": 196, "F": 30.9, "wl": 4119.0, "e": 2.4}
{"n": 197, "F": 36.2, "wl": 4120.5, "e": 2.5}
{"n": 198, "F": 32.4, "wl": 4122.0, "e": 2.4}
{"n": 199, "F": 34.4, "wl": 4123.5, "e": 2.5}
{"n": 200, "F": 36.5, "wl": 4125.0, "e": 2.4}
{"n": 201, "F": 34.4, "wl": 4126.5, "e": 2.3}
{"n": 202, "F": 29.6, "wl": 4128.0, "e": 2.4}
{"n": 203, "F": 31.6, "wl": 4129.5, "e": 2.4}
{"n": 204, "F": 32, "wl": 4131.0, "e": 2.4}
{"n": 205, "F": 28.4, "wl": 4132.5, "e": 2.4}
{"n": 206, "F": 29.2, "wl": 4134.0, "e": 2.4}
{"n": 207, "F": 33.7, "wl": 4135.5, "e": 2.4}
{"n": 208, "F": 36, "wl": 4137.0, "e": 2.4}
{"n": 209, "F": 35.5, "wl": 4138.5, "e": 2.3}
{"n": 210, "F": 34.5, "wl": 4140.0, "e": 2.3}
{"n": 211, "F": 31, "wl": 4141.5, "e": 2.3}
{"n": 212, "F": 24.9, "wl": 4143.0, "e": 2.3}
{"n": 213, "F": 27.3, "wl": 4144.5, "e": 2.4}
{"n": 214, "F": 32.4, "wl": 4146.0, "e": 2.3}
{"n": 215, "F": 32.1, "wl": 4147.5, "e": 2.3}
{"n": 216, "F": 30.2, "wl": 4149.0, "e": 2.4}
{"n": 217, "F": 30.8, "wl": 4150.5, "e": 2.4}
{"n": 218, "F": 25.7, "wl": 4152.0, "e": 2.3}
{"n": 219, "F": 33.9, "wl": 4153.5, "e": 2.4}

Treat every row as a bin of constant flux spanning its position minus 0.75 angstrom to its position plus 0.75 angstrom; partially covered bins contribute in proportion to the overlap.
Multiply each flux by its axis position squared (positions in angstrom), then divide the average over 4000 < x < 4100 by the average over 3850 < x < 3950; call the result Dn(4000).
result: 1.8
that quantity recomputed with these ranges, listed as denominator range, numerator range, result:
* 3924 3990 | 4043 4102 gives 1.89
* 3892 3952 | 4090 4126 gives 1.95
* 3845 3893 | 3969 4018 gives 1.47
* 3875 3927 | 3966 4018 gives 1.31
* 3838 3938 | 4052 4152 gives 1.84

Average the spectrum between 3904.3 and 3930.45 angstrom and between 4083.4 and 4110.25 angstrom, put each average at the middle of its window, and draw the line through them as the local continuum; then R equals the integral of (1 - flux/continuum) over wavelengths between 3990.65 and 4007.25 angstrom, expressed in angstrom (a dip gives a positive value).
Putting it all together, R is -3.6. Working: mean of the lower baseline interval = 19.7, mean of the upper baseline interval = 32.9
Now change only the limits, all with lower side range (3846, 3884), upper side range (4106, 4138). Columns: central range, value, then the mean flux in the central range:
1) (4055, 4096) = -1.48 angstrom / 32.2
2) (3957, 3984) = 8.88 angstrom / 17.2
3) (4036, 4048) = -0.60 angstrom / 30.7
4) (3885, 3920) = -0.59 angstrom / 22.3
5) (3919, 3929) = 2.82 angstrom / 16.5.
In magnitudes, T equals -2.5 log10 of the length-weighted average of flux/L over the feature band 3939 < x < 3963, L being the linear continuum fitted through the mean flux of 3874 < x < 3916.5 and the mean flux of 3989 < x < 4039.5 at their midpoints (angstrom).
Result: 0.31 mag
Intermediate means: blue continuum 21.5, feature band 19.9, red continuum 31.9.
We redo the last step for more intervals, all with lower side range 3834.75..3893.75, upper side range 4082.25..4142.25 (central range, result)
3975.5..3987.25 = -0.06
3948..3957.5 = 0.06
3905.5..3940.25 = 0.34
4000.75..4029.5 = -0.14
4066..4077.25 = 0.05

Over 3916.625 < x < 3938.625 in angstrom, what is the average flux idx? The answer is 13.6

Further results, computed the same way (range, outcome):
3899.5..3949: 17.5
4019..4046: 32.1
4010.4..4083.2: 31.4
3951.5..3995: 21.1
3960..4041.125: 27.2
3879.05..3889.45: 19.1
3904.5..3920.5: 22.6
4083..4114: 33.2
